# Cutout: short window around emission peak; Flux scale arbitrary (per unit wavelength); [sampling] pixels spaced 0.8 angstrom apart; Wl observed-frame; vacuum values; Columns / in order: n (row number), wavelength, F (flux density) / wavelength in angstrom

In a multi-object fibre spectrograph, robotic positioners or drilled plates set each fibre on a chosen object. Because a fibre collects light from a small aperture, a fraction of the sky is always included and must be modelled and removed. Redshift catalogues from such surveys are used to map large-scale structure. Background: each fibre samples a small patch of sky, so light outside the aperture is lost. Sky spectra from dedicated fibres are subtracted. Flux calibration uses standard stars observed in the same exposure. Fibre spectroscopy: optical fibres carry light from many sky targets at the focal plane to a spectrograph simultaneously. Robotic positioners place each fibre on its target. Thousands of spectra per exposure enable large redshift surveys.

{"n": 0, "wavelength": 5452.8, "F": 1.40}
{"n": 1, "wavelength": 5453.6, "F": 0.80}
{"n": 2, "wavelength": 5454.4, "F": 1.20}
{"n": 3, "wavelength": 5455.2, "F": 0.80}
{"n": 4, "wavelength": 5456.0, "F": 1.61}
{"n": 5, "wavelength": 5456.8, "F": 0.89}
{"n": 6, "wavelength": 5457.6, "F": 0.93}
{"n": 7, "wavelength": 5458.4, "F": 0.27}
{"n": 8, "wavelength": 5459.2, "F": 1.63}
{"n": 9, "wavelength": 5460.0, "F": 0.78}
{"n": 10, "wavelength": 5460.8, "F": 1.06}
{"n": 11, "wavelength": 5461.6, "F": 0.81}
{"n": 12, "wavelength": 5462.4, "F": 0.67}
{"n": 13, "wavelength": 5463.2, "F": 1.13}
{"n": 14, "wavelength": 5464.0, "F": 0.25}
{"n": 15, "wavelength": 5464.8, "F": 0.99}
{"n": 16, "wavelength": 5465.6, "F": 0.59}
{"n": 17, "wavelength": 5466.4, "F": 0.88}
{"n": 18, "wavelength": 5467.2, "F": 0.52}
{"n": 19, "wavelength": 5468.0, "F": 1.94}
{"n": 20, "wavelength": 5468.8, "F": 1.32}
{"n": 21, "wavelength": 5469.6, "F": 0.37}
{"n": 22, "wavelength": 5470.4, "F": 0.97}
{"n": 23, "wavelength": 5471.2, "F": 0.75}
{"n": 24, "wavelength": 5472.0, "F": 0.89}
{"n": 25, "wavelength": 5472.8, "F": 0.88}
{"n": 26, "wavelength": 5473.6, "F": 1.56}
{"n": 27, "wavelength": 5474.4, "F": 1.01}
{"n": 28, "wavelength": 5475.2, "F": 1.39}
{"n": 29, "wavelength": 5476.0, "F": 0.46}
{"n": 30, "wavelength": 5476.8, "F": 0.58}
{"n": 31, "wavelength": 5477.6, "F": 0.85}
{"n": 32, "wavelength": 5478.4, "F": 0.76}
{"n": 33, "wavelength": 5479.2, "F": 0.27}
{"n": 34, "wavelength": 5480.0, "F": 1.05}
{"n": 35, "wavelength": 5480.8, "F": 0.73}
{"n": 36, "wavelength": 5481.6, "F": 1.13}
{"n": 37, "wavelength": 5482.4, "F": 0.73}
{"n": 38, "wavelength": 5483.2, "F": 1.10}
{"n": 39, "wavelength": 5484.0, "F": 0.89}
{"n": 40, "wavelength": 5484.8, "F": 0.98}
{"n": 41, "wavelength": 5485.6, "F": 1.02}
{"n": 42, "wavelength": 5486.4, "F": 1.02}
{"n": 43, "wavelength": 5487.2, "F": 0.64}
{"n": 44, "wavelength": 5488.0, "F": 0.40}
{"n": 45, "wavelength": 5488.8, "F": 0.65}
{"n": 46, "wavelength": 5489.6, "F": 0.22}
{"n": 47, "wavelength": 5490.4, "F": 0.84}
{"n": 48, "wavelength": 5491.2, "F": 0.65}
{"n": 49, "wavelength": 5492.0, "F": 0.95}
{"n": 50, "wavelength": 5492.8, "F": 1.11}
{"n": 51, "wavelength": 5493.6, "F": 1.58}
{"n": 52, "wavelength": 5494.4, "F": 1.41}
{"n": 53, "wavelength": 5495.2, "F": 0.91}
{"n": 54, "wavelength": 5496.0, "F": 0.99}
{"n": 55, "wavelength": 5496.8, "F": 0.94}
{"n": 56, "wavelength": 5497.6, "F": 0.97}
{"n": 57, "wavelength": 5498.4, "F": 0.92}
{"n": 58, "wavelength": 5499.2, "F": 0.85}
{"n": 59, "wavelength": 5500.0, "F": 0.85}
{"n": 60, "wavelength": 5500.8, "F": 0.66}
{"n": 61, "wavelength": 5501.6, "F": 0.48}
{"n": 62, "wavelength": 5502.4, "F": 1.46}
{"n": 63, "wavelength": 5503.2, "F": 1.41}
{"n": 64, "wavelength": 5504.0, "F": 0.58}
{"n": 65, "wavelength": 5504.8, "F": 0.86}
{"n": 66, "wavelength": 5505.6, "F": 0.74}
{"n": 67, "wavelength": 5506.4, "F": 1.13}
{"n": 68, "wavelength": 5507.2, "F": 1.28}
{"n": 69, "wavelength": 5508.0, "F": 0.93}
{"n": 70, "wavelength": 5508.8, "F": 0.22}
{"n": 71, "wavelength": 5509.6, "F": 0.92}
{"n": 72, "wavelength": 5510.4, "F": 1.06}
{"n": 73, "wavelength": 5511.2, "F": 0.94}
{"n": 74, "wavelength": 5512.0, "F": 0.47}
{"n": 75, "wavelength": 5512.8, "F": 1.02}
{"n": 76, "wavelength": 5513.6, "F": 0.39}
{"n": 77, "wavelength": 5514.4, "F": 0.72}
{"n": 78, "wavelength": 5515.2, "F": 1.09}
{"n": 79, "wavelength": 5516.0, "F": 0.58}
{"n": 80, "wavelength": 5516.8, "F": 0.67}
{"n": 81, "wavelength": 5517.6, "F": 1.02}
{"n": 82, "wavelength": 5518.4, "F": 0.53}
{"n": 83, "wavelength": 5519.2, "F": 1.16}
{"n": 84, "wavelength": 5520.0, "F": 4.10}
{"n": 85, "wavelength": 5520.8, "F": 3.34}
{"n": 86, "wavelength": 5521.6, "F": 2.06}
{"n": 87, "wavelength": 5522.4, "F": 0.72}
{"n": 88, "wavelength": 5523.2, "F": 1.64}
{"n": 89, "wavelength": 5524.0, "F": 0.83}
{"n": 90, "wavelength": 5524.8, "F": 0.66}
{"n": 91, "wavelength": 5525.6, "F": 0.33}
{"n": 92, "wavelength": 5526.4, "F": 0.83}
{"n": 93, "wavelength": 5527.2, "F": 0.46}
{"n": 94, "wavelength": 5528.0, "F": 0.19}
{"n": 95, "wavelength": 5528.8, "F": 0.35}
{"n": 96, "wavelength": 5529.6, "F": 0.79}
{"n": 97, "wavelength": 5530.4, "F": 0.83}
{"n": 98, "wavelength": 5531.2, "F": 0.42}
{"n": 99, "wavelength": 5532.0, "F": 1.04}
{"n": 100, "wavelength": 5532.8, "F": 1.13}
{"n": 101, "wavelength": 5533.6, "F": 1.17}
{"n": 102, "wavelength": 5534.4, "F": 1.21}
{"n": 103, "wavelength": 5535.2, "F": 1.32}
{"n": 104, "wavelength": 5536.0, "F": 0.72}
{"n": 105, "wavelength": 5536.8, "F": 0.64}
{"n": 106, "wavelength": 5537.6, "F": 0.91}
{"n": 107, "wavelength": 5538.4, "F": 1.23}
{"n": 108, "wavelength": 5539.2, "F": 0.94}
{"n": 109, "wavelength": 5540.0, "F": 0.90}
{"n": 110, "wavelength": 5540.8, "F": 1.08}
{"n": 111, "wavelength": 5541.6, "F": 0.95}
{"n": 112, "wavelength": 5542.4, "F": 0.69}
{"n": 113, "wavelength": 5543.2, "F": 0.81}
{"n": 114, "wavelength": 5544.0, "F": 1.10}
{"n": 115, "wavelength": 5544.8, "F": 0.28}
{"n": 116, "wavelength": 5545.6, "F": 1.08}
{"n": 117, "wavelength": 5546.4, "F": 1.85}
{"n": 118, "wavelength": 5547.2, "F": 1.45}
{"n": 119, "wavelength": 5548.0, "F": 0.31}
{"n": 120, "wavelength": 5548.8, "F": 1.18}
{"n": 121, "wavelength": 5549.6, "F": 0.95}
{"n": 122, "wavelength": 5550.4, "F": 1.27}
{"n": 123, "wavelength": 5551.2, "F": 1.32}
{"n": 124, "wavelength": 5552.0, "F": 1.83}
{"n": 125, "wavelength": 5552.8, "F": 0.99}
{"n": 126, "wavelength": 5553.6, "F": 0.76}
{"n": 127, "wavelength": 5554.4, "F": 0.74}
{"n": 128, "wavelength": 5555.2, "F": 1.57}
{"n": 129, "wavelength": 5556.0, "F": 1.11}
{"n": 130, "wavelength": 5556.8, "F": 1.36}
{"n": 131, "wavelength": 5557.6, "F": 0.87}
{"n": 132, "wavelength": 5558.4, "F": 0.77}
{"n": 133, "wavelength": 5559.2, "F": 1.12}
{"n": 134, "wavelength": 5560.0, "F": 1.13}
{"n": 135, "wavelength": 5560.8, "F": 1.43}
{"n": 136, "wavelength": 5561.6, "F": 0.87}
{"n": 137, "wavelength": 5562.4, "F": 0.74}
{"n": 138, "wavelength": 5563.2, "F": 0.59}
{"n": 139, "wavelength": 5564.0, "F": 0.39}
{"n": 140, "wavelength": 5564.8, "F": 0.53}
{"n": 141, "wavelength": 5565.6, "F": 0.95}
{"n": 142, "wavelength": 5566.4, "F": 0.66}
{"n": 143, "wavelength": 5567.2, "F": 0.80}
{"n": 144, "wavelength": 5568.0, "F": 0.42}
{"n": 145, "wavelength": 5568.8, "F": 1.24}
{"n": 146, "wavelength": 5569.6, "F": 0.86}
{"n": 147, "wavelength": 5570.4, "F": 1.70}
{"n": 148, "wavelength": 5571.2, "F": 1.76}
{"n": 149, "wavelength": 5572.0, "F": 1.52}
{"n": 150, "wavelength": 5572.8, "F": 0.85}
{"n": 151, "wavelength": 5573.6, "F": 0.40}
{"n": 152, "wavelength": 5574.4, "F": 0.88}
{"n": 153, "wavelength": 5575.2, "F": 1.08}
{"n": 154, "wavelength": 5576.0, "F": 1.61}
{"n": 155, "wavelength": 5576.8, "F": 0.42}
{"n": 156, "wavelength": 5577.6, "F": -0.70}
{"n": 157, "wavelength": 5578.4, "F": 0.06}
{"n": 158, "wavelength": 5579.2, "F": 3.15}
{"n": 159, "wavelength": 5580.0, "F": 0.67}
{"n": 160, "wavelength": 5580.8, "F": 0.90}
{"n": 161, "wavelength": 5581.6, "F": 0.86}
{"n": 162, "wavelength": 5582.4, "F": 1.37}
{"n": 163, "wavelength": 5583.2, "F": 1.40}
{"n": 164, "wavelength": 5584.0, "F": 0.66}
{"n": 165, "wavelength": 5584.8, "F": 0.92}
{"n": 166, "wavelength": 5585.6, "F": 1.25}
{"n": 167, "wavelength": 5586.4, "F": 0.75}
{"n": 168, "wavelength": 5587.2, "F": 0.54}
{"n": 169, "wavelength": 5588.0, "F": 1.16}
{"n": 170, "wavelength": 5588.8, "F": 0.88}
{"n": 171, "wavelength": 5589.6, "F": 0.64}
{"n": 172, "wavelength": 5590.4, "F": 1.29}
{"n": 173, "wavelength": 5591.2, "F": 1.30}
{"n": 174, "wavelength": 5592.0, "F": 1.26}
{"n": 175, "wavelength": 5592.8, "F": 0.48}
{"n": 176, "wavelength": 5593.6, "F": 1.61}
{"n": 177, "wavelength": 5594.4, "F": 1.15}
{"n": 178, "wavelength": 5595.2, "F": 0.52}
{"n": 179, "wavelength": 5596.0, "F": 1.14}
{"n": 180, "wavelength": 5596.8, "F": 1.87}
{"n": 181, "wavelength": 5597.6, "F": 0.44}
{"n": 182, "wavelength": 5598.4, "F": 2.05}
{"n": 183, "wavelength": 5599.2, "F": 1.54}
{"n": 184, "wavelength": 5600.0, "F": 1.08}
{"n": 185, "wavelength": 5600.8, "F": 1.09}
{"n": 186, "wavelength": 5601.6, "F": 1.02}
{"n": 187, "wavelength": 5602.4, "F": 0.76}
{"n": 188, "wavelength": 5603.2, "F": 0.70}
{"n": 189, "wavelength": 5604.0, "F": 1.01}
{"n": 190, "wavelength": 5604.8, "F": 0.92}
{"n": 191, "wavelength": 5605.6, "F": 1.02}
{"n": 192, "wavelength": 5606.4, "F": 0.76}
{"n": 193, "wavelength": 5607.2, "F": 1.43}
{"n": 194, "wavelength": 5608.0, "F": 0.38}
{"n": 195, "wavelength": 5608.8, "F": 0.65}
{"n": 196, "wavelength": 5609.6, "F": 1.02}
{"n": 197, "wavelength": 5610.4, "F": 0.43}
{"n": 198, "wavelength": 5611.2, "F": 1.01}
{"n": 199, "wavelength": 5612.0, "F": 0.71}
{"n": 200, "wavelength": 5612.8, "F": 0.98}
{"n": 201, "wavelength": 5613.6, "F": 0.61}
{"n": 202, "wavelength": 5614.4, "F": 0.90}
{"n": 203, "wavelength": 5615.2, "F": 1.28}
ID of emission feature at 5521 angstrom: H-beta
